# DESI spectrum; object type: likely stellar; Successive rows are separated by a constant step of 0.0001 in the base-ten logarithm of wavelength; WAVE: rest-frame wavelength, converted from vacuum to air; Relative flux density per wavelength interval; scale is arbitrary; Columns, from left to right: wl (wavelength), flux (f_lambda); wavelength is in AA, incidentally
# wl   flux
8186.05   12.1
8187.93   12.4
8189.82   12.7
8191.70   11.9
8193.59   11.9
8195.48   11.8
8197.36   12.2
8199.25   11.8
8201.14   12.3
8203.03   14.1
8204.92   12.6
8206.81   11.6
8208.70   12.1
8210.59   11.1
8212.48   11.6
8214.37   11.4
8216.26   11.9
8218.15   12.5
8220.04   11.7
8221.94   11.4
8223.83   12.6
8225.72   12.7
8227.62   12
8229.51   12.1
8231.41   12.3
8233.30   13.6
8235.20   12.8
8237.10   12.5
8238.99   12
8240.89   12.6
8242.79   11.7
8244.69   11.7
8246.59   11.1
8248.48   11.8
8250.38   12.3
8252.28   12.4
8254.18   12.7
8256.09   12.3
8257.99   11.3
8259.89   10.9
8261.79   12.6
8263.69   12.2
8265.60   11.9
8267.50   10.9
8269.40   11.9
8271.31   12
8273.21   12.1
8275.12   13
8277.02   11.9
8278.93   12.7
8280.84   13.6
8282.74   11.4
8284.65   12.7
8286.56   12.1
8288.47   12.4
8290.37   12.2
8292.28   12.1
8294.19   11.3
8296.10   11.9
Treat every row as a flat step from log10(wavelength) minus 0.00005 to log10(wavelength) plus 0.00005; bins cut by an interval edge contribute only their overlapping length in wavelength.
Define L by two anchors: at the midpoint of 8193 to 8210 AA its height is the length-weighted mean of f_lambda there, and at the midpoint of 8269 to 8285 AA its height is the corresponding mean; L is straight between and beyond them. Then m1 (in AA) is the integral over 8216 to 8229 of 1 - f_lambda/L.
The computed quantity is 0.2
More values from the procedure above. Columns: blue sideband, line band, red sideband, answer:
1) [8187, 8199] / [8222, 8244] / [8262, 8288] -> -0.4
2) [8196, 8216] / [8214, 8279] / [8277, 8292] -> 0.7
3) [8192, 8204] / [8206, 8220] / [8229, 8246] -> 0.7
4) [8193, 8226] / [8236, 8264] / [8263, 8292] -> 0.3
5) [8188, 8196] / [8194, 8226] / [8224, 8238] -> 0.7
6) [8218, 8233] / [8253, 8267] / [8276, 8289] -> 0.4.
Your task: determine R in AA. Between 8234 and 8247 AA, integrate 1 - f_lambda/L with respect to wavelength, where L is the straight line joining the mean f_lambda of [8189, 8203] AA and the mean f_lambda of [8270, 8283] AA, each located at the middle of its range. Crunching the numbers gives 0.2 AA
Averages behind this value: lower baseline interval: 12.2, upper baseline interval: 12.4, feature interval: 12.1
